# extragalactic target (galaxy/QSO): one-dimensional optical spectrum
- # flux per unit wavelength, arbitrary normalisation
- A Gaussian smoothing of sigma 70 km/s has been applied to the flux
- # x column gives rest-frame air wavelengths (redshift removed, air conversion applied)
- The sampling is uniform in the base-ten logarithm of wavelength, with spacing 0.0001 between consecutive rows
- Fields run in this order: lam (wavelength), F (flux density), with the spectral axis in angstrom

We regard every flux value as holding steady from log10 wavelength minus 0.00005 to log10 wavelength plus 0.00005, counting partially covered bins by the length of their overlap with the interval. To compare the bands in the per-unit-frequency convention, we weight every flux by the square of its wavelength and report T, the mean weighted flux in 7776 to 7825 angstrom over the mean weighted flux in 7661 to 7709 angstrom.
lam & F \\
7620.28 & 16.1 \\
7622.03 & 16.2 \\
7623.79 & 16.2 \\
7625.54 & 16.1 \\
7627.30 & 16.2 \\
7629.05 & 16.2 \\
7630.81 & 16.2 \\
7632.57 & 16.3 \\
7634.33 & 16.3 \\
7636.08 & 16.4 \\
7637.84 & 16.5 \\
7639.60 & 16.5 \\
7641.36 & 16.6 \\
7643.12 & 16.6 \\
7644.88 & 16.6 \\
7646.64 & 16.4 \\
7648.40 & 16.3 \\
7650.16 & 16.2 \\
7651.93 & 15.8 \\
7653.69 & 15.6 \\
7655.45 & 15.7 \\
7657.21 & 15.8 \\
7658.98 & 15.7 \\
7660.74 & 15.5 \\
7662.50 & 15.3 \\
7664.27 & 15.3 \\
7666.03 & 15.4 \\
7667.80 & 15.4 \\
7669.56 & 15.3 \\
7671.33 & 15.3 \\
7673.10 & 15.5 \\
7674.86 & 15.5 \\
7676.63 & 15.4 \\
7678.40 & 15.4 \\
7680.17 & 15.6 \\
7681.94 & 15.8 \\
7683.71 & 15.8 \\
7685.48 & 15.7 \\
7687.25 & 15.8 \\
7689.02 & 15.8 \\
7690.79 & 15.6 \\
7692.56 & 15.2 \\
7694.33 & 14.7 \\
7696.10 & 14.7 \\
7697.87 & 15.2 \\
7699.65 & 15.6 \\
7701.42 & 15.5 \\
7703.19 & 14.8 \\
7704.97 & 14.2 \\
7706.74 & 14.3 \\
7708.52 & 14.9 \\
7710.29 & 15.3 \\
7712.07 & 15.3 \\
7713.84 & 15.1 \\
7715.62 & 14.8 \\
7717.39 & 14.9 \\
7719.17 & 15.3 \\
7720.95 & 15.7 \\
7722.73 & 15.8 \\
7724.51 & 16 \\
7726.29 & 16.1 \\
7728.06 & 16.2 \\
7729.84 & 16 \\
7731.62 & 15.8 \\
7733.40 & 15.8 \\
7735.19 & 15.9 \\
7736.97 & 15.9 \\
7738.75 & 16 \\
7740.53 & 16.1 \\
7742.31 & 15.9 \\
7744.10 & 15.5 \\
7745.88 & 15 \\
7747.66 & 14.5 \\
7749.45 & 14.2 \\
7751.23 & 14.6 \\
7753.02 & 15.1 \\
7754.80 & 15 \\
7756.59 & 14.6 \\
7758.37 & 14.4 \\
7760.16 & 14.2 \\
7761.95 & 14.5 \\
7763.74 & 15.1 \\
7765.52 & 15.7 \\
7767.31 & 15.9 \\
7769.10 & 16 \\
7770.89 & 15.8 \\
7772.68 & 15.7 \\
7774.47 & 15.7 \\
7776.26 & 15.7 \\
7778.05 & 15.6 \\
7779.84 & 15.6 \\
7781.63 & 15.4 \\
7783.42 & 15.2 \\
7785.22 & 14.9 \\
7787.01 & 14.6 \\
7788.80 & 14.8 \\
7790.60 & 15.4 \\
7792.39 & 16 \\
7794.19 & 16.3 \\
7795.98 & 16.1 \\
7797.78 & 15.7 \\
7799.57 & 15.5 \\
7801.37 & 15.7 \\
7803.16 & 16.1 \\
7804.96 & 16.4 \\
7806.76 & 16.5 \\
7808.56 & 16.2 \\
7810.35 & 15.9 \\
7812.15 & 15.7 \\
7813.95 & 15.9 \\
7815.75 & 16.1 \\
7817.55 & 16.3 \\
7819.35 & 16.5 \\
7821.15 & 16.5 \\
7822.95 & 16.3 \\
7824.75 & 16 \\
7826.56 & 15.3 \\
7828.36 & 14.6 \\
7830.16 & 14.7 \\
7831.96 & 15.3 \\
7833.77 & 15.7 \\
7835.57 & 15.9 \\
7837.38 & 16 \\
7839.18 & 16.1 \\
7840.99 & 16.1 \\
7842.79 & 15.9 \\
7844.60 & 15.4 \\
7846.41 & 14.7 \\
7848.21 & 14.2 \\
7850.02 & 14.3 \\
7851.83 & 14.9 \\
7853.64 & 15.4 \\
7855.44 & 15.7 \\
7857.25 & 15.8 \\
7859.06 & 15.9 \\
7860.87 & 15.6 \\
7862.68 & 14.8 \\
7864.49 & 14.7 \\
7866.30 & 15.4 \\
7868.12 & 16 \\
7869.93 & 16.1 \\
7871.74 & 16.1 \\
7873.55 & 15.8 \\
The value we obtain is 1.07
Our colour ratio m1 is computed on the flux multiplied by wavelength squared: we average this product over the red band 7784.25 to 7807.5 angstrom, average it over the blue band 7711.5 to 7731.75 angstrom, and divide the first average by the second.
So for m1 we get 1.0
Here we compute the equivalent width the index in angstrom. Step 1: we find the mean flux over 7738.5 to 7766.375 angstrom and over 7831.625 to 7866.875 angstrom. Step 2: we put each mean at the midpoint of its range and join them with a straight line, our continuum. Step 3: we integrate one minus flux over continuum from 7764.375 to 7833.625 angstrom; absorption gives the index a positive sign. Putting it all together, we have -2.4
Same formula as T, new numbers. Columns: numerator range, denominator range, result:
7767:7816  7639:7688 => 1.03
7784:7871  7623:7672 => 1.02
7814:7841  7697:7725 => 1.08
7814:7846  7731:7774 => 1.05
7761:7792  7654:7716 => 1.03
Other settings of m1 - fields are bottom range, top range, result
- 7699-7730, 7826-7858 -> 1.03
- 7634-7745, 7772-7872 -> 1.03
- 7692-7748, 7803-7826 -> 1.08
